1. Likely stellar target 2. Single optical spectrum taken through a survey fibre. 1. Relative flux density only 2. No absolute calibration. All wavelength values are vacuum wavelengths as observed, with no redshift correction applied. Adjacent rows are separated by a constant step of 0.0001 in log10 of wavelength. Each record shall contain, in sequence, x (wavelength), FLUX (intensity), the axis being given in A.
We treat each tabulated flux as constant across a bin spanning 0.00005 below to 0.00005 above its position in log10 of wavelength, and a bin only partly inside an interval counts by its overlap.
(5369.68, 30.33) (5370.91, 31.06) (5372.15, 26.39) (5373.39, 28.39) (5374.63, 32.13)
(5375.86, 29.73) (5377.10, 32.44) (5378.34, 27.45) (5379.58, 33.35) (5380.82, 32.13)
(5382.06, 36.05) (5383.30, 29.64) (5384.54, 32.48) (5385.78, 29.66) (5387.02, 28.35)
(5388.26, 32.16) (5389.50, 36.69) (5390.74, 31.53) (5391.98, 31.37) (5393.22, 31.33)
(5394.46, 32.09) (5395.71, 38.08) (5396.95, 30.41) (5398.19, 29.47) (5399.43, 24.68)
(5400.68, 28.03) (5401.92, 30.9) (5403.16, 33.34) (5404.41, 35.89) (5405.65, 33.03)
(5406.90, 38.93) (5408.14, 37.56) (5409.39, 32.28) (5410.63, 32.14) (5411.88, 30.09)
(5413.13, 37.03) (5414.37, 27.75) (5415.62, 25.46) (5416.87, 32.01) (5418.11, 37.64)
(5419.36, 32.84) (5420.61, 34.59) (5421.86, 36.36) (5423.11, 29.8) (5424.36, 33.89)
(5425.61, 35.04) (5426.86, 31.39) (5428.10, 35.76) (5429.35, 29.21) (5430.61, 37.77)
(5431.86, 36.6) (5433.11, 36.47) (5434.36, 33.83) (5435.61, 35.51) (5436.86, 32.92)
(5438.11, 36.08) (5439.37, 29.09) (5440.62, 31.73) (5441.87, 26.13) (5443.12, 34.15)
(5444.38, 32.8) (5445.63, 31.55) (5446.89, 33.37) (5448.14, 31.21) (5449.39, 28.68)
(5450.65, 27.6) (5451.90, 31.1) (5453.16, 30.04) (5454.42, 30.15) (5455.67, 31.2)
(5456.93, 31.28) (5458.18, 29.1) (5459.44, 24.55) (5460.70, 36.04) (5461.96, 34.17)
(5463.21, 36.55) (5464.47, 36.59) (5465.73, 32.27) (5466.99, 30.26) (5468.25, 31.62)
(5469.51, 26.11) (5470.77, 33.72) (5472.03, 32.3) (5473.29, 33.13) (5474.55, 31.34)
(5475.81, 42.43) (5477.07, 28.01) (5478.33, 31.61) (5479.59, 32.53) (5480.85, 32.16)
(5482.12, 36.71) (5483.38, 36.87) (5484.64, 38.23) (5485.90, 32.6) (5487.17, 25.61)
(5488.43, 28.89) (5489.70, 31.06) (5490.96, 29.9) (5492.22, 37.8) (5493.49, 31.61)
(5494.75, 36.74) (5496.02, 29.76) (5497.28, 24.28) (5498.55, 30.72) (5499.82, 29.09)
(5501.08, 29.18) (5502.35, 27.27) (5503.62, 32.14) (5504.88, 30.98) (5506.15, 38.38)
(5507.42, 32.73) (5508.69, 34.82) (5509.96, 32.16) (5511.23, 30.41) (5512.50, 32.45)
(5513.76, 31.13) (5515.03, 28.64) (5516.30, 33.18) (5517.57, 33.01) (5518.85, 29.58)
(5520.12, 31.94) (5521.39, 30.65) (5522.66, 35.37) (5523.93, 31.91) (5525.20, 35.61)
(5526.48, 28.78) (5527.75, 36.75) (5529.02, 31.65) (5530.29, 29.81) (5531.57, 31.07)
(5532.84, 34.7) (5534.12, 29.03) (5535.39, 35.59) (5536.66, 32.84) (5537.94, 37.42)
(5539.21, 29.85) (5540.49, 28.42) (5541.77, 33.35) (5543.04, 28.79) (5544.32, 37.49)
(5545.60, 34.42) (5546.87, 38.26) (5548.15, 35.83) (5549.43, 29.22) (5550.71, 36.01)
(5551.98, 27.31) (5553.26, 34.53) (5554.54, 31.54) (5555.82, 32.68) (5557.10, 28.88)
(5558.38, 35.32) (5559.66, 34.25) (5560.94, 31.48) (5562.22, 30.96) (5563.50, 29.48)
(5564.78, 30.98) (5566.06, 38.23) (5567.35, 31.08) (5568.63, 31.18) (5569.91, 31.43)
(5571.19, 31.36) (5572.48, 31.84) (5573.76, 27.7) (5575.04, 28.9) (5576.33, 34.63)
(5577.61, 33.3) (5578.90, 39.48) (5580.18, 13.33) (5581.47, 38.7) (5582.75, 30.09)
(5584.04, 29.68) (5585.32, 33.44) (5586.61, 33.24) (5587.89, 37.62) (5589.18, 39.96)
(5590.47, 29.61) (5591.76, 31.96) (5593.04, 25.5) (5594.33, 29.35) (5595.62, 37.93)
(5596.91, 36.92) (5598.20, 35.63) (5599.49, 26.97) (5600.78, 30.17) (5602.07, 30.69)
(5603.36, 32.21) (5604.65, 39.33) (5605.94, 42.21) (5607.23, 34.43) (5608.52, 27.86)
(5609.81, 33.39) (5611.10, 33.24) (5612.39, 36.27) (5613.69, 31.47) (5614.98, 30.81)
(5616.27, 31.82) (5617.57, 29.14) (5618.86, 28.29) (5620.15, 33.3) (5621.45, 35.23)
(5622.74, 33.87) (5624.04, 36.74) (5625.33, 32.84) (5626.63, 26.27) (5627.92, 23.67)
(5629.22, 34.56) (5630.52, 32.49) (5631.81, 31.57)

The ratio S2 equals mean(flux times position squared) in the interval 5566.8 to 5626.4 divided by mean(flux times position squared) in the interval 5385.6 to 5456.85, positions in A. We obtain 1.07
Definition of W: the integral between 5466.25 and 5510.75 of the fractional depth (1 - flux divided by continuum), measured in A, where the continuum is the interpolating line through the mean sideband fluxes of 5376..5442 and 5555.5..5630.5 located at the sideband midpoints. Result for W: 0.5 A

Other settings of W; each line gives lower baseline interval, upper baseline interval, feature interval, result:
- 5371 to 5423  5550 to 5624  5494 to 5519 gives 0.7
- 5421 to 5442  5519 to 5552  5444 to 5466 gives 1.2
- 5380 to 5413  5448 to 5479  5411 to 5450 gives -1.0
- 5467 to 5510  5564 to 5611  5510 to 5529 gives 0.1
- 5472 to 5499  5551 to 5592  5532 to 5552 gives -0.6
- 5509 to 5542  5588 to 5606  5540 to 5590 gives 0.5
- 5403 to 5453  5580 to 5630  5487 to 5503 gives 1.2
